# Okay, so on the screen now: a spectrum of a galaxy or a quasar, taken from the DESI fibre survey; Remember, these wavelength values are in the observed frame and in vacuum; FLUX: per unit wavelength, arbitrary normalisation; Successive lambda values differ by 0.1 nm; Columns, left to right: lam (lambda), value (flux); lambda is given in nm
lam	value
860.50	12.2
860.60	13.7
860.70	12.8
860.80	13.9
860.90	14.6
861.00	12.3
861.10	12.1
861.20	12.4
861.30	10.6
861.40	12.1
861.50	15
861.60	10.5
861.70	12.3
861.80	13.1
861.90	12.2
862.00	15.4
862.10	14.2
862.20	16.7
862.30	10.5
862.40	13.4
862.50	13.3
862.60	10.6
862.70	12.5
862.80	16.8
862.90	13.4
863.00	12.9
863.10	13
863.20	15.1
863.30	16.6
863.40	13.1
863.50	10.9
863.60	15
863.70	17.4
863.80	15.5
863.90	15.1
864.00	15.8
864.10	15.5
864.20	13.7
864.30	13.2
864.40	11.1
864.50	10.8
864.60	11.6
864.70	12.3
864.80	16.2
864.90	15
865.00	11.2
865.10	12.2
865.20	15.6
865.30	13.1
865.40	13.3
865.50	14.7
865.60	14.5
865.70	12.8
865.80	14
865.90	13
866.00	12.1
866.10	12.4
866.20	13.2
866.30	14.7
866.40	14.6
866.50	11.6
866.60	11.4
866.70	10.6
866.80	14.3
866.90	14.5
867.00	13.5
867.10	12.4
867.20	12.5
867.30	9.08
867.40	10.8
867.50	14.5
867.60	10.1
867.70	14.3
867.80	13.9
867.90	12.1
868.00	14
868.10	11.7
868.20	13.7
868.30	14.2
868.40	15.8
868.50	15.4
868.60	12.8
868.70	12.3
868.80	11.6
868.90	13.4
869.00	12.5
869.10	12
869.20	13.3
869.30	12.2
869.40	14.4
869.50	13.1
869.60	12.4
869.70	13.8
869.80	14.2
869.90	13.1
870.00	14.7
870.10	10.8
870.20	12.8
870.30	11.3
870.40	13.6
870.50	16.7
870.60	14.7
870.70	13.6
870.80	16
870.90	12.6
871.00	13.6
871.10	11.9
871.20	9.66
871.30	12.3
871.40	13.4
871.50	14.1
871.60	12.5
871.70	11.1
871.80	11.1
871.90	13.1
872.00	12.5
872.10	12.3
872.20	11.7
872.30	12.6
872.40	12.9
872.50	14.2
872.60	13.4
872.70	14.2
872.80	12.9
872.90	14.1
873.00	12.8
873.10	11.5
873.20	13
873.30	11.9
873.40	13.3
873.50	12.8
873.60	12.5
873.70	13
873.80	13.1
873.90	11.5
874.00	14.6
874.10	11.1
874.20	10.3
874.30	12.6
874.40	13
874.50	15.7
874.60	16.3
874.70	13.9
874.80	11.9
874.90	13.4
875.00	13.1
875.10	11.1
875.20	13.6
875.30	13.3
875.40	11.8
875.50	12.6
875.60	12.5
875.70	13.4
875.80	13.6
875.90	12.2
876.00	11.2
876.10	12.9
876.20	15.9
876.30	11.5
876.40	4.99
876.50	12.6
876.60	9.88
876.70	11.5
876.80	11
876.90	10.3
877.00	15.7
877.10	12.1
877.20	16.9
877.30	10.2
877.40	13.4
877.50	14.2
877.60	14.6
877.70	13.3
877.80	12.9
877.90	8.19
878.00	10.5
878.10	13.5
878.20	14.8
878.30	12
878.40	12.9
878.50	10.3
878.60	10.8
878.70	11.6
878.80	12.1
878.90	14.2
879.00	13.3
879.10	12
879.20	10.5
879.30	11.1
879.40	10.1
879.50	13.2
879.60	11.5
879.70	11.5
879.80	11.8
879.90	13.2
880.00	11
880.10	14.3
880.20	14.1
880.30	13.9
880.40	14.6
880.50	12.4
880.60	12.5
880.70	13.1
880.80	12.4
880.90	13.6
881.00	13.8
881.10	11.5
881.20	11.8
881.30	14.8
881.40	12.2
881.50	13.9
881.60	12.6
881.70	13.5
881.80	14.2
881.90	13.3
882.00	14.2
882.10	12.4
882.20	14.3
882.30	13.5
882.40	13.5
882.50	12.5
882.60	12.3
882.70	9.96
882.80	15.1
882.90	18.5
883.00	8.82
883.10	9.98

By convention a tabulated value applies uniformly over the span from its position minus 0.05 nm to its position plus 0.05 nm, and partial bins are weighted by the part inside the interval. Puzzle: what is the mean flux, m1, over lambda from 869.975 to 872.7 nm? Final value 12.9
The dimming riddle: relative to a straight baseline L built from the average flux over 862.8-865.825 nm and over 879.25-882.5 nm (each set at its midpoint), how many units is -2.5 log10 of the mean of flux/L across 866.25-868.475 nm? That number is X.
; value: 0.06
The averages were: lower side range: 13.9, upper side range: 12.9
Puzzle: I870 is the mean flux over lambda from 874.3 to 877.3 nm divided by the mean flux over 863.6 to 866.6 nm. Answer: 0.93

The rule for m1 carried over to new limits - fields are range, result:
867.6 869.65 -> 13.2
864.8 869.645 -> 13.1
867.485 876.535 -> 12.9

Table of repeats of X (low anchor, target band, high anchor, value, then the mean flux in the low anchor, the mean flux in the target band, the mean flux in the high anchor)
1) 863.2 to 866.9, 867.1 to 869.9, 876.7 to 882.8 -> 0.03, 13.6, 13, 12.7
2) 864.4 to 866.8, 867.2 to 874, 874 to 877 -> -0.02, 13.1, 12.9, 12.4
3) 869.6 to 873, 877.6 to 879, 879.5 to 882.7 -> 0.07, 13.1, 12.2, 13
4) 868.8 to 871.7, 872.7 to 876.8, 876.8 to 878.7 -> 0.02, 13.1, 12.6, 12.5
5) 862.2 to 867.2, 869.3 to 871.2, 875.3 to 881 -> -0.03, 13.5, 13.4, 12.4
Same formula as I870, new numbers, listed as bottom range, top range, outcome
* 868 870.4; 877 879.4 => 0.95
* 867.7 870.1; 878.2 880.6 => 0.93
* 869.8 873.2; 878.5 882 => 0.97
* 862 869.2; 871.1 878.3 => 0.94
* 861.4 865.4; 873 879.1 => 0.92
